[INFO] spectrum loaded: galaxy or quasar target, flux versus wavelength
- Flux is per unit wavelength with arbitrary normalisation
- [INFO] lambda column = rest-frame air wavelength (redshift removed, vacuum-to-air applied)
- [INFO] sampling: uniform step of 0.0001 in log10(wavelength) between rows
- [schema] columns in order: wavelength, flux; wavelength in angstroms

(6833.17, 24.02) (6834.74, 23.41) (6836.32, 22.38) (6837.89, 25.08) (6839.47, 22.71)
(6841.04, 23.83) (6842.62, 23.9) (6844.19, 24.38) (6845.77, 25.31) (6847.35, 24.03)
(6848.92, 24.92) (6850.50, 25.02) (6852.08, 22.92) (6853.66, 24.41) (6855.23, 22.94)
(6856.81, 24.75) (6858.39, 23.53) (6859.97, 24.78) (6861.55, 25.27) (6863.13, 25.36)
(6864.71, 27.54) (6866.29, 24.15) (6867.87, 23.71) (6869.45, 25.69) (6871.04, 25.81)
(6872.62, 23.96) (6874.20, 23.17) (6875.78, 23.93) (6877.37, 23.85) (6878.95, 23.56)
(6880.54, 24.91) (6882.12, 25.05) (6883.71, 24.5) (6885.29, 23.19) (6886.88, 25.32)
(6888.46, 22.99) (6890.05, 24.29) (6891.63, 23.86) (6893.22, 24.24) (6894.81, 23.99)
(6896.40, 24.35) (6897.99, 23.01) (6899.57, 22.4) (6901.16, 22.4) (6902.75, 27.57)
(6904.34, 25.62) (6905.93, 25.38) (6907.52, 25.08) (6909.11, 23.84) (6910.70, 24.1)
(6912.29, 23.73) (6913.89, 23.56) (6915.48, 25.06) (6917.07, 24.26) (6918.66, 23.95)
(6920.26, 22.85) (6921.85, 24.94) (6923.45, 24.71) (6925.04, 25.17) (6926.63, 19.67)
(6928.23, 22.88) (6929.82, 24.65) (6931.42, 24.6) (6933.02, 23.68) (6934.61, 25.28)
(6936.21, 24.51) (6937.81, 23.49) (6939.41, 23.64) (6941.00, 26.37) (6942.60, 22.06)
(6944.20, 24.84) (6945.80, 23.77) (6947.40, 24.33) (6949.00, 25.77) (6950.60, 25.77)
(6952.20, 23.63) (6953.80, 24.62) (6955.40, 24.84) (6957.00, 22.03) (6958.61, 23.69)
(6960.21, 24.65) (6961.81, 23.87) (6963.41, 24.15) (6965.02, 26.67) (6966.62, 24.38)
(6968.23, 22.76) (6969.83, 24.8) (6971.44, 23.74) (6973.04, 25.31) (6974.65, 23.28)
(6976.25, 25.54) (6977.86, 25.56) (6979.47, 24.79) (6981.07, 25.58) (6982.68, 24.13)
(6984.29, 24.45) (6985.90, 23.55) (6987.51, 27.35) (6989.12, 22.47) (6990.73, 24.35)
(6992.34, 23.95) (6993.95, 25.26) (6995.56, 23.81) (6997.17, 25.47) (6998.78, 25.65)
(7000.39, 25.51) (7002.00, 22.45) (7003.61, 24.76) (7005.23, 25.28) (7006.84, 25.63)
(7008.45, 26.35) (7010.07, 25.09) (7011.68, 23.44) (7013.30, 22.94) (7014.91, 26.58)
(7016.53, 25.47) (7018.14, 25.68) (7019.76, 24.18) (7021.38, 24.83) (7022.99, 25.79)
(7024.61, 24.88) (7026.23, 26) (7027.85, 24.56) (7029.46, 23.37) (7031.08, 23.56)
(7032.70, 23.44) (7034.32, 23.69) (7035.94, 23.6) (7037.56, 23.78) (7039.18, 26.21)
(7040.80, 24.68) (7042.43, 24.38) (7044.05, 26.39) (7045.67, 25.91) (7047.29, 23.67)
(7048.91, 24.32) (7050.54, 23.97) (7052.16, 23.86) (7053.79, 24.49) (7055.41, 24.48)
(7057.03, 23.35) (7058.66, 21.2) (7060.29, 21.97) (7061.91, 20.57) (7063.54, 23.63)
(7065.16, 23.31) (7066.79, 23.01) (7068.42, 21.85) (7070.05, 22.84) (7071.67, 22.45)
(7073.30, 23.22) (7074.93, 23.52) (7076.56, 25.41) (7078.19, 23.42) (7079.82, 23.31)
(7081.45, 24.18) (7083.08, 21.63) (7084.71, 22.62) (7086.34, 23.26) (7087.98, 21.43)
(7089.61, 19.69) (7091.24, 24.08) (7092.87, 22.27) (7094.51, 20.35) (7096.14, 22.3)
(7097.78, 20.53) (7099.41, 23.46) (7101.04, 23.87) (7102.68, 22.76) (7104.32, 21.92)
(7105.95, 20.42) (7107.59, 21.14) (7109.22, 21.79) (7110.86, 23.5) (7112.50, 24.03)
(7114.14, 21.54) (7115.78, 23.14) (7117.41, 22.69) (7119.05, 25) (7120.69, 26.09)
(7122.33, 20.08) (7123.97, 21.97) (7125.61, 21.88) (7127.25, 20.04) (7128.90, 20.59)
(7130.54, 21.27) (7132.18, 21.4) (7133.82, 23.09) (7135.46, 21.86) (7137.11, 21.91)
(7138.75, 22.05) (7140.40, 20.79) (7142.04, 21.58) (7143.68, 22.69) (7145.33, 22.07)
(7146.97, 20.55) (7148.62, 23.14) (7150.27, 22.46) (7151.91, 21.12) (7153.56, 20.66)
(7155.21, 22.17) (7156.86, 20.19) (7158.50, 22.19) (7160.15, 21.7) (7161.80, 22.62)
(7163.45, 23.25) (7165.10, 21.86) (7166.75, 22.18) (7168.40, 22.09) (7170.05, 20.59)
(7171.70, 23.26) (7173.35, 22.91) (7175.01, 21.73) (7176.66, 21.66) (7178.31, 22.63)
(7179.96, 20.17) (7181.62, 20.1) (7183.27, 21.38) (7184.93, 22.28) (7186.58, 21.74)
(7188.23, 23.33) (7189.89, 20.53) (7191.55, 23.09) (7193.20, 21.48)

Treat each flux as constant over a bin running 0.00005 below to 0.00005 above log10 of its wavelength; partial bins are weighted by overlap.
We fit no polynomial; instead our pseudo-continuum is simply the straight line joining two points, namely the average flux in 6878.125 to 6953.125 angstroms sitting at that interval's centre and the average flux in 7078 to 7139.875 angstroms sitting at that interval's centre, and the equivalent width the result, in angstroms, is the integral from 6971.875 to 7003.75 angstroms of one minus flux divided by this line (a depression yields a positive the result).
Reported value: -1.6 angstroms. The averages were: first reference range 24.2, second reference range 22.3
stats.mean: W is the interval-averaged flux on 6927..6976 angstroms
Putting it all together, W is 24.2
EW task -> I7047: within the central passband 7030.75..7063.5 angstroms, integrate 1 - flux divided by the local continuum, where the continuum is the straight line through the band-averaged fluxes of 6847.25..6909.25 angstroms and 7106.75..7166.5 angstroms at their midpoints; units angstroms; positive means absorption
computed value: -1.4 angstroms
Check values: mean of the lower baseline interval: 24.4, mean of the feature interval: 23.9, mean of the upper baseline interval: 22.1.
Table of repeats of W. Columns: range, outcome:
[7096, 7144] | 22.2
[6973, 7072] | 24.3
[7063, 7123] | 22.7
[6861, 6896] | 24.5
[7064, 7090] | 22.9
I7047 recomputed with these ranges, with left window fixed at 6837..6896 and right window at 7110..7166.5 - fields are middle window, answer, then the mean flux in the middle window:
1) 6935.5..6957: -0.6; 24.3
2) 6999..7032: -2.5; 24.8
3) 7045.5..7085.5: -1.0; 23.2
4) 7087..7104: 0.3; 22.1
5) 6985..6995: -0.5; 24.5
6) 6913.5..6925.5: -0.2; 24.3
